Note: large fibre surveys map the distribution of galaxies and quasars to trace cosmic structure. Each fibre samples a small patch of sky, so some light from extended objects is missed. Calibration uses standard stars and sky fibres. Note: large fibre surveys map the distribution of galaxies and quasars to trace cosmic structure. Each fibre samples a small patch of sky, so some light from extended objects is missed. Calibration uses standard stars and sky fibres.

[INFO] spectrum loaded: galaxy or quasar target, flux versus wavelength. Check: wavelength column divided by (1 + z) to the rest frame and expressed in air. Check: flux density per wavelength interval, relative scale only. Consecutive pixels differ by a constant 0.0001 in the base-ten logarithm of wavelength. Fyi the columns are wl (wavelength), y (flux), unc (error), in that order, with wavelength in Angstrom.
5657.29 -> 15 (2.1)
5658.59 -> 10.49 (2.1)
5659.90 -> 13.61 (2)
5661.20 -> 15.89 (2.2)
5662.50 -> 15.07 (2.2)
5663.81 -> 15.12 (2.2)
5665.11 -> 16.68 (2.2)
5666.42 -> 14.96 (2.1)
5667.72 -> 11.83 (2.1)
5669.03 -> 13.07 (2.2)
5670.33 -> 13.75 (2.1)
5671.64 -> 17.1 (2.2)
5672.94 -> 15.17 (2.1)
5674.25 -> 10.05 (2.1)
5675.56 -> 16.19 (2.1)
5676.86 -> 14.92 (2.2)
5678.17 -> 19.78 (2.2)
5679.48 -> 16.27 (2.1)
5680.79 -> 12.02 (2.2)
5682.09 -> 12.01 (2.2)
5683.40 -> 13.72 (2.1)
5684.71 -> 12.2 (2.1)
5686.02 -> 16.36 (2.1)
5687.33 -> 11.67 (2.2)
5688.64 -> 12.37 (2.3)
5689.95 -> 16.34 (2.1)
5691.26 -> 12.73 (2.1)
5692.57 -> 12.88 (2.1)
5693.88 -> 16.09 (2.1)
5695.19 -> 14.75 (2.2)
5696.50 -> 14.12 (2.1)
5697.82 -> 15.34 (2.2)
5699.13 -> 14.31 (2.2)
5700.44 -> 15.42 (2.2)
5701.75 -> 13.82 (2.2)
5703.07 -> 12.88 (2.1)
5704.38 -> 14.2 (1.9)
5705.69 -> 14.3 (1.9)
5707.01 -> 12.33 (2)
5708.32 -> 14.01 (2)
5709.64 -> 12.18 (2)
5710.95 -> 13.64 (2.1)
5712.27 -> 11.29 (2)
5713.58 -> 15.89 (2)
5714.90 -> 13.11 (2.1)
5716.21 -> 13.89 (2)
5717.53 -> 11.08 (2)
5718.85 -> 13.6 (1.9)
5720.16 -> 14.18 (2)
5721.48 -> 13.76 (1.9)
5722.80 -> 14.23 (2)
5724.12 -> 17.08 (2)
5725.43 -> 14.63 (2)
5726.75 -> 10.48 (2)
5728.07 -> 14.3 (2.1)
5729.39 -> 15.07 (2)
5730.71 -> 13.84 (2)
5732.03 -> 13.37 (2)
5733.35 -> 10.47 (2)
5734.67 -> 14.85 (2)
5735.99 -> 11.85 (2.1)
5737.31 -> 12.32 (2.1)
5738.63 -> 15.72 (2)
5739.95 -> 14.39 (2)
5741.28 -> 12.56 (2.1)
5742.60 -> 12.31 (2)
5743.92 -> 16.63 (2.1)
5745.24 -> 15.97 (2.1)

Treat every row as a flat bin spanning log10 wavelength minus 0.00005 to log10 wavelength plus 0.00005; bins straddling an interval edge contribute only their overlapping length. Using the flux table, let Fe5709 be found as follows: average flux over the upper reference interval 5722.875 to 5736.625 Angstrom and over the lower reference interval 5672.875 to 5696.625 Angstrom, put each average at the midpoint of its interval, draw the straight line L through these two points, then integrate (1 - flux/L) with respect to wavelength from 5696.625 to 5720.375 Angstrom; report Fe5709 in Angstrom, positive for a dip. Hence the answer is 0.4 Angstrom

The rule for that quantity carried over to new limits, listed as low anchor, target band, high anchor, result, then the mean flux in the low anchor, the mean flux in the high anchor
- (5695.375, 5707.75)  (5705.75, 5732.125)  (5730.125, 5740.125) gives 0.1 Angstrom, 14.1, 13.3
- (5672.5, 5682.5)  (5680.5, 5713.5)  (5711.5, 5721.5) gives 0.6 Angstrom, 14.6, 13.3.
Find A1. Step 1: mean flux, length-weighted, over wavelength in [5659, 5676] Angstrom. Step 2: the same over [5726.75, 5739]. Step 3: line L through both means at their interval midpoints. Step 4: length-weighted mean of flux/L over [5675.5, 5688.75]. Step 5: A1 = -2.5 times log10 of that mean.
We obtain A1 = -0.01 mag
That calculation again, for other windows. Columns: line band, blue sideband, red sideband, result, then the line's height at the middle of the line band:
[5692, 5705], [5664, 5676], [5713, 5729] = -0.025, 14.1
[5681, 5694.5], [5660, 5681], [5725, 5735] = 0.065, 14.4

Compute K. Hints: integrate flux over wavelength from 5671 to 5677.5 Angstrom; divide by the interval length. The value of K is 14.7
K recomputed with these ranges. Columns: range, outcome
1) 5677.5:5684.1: 14.7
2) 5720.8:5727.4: 14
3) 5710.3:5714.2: 13.6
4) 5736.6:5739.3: 14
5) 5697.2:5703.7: 14.4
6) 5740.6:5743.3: 12.5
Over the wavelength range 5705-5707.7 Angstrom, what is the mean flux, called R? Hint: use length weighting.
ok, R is 13.3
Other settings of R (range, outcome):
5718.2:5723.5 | 14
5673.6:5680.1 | 15.4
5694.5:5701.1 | 14.8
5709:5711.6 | 12.9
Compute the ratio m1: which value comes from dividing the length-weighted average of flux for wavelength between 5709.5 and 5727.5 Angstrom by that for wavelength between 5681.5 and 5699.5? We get 0.97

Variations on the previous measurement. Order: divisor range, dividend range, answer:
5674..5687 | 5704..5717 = 0.93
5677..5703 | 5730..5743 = 0.92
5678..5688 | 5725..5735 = 0.95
